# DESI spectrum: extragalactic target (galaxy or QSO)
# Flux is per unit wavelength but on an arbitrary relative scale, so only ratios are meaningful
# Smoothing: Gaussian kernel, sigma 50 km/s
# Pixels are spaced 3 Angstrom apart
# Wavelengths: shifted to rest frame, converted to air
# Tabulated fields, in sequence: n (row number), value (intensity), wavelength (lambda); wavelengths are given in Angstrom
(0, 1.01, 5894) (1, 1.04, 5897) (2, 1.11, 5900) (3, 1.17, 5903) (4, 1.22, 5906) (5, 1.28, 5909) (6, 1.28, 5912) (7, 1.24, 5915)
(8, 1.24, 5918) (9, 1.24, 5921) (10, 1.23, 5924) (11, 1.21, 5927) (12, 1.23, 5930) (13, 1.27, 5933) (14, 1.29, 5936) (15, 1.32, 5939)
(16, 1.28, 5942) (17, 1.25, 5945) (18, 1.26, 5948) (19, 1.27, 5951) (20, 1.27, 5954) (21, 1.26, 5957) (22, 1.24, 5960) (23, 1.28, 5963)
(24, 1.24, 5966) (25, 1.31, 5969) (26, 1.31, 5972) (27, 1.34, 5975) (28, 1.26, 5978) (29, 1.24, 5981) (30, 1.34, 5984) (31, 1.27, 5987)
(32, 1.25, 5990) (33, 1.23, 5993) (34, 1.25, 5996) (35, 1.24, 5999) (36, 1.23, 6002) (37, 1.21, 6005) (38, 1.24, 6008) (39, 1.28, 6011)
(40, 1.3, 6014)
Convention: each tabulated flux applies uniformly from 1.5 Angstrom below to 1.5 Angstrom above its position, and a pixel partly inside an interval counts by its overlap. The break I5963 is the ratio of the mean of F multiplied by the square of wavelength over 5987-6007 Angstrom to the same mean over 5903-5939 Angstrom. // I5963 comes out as 1.02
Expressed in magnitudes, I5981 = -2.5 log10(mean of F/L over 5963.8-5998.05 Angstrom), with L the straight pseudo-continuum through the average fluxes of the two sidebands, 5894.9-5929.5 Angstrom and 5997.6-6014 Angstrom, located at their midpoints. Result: -0.04 mag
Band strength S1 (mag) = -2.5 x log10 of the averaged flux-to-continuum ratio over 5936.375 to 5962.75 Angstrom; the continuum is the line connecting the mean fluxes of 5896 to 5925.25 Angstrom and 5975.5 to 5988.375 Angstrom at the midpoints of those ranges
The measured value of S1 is -0.02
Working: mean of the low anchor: 1.21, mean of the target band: 1.27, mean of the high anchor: 1.28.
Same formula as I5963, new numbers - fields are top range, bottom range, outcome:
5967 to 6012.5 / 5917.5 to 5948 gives 1.03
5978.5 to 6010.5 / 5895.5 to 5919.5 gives 1.08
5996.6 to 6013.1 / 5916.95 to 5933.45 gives 1.03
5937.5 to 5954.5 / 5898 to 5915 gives 1.07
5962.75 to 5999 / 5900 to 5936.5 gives 1.05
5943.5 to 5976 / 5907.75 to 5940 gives 1.03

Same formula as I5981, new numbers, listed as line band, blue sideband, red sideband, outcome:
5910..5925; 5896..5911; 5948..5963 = -0.05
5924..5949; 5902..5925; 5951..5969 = -0.01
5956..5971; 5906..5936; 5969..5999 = 0.00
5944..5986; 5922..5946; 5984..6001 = -0.02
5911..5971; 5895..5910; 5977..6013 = -0.06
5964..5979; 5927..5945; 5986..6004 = -0.03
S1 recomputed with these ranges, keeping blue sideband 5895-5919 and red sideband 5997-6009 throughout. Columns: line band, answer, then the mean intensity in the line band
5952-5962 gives -0.04 mag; 1.26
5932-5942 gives -0.08 mag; 1.29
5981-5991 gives -0.05 mag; 1.28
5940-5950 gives -0.05 mag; 1.27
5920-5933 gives -0.03 mag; 1.23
